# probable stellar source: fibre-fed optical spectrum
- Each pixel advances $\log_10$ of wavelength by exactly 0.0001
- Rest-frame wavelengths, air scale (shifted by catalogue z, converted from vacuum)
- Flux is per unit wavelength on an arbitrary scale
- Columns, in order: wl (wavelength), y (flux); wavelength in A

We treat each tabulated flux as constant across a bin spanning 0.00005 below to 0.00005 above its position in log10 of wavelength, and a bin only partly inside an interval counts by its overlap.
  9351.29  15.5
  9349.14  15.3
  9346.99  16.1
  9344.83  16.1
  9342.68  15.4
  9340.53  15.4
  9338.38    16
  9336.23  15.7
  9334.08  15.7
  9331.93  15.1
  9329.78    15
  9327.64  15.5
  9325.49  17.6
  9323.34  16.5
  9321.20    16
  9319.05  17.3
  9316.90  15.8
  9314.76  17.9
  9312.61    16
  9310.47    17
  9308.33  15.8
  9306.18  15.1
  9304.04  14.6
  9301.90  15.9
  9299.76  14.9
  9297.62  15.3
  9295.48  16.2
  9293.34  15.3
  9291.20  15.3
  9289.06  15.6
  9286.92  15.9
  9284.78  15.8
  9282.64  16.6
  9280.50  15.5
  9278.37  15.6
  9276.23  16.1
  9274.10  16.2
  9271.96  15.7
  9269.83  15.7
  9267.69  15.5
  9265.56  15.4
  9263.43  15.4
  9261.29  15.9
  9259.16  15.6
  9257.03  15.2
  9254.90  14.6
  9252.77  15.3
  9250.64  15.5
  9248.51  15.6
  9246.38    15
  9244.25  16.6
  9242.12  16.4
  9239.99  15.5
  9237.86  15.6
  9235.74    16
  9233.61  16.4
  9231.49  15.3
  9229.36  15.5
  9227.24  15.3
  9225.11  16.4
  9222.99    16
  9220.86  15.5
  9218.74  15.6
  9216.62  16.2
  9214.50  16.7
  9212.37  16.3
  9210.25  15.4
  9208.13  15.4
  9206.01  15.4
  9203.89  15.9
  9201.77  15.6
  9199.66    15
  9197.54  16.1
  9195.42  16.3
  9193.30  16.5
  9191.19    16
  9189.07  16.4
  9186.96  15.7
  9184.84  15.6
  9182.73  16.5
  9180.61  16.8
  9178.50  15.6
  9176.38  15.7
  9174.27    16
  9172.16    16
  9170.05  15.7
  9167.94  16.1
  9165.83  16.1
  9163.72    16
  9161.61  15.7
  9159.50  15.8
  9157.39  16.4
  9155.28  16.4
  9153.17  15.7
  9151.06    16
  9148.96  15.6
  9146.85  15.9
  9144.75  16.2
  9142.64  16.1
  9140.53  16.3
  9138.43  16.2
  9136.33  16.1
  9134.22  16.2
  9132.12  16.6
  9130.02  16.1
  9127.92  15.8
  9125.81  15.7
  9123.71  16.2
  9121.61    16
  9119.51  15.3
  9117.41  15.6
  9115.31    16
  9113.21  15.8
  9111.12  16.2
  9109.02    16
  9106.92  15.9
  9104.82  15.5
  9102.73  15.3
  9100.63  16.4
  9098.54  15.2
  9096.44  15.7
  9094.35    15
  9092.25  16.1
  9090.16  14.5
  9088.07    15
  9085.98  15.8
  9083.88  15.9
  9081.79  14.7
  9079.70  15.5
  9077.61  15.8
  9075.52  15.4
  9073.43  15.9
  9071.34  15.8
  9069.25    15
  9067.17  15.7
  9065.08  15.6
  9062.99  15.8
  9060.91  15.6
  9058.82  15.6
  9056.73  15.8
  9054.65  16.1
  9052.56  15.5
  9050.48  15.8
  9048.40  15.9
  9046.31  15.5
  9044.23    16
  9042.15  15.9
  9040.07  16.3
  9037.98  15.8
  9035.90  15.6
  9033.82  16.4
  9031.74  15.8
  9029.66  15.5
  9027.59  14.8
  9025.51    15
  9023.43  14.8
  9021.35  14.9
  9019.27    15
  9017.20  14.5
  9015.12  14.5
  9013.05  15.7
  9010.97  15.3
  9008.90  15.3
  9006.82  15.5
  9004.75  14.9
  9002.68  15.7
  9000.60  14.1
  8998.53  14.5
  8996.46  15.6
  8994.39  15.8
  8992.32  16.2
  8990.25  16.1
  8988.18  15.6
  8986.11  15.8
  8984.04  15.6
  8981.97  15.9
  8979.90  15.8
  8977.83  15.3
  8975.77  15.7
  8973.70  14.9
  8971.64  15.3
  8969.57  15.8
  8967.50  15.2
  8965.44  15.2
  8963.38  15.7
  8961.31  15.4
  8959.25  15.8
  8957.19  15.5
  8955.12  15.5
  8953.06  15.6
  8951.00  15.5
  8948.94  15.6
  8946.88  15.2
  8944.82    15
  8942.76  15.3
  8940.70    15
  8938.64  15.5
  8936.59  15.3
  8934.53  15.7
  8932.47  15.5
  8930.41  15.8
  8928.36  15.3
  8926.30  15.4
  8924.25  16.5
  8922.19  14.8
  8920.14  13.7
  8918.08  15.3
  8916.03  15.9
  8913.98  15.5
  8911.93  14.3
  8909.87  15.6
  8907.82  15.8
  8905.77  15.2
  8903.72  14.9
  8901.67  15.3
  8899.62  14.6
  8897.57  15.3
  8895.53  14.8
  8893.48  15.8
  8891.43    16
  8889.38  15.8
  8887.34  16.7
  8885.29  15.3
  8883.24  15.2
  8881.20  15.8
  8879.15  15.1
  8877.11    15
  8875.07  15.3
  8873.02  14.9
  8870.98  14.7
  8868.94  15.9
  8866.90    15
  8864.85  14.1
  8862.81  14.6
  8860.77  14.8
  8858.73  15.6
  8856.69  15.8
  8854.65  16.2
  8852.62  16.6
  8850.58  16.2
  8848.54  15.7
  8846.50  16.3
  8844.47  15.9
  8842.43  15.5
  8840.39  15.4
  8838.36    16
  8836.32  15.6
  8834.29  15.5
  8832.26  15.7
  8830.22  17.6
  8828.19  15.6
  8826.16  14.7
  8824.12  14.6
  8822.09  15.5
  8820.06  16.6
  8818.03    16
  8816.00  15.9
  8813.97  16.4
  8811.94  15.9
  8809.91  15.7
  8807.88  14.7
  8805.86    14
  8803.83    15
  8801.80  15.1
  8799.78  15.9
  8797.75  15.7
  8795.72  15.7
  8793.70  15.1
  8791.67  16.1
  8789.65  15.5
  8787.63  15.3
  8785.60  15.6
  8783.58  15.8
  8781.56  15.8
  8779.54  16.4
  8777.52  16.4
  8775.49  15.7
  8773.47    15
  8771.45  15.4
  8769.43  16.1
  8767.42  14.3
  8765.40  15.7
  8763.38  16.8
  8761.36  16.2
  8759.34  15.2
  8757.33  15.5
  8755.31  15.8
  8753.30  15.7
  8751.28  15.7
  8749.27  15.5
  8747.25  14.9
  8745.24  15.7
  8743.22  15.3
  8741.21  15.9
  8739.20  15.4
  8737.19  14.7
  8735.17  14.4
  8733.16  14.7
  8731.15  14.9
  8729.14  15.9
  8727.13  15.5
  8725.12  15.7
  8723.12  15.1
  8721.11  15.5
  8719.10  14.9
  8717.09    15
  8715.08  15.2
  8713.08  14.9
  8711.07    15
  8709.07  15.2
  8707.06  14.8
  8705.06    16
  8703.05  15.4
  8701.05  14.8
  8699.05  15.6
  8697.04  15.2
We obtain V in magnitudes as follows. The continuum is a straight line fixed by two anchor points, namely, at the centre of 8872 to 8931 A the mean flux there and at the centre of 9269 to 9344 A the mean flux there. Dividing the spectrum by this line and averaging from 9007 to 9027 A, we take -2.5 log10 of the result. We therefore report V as 0.034 mag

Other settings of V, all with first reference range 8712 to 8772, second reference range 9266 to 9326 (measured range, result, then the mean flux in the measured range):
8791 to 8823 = -0.01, 15.6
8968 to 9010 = 0.01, 15.5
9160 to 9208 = -0.01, 15.9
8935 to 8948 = 0.02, 15.2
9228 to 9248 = 0.01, 15.8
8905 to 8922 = 0.03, 15.1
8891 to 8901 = 0.02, 15.3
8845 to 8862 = -0.03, 15.9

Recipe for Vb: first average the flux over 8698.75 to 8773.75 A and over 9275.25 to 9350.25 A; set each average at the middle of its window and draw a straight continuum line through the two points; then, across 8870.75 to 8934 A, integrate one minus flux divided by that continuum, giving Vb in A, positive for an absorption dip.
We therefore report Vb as 0.7 A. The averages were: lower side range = 15.4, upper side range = 15.9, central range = 15.3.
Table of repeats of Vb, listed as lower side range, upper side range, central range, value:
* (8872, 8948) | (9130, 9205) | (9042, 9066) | -0.1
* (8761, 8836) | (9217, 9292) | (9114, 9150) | -0.7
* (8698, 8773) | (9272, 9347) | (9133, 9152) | -0.4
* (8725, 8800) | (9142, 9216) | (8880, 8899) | 0.1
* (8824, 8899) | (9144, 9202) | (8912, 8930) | 0.4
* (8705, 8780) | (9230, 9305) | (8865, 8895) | 0.1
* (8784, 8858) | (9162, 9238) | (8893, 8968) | 2.0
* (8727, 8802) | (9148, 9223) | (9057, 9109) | 1.0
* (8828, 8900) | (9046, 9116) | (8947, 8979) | 0.3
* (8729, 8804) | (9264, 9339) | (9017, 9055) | 0.4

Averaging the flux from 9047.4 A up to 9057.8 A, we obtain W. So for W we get 15.8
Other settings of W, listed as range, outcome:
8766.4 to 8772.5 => 15.3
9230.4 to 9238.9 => 15.8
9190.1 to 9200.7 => 16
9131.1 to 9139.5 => 16.3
